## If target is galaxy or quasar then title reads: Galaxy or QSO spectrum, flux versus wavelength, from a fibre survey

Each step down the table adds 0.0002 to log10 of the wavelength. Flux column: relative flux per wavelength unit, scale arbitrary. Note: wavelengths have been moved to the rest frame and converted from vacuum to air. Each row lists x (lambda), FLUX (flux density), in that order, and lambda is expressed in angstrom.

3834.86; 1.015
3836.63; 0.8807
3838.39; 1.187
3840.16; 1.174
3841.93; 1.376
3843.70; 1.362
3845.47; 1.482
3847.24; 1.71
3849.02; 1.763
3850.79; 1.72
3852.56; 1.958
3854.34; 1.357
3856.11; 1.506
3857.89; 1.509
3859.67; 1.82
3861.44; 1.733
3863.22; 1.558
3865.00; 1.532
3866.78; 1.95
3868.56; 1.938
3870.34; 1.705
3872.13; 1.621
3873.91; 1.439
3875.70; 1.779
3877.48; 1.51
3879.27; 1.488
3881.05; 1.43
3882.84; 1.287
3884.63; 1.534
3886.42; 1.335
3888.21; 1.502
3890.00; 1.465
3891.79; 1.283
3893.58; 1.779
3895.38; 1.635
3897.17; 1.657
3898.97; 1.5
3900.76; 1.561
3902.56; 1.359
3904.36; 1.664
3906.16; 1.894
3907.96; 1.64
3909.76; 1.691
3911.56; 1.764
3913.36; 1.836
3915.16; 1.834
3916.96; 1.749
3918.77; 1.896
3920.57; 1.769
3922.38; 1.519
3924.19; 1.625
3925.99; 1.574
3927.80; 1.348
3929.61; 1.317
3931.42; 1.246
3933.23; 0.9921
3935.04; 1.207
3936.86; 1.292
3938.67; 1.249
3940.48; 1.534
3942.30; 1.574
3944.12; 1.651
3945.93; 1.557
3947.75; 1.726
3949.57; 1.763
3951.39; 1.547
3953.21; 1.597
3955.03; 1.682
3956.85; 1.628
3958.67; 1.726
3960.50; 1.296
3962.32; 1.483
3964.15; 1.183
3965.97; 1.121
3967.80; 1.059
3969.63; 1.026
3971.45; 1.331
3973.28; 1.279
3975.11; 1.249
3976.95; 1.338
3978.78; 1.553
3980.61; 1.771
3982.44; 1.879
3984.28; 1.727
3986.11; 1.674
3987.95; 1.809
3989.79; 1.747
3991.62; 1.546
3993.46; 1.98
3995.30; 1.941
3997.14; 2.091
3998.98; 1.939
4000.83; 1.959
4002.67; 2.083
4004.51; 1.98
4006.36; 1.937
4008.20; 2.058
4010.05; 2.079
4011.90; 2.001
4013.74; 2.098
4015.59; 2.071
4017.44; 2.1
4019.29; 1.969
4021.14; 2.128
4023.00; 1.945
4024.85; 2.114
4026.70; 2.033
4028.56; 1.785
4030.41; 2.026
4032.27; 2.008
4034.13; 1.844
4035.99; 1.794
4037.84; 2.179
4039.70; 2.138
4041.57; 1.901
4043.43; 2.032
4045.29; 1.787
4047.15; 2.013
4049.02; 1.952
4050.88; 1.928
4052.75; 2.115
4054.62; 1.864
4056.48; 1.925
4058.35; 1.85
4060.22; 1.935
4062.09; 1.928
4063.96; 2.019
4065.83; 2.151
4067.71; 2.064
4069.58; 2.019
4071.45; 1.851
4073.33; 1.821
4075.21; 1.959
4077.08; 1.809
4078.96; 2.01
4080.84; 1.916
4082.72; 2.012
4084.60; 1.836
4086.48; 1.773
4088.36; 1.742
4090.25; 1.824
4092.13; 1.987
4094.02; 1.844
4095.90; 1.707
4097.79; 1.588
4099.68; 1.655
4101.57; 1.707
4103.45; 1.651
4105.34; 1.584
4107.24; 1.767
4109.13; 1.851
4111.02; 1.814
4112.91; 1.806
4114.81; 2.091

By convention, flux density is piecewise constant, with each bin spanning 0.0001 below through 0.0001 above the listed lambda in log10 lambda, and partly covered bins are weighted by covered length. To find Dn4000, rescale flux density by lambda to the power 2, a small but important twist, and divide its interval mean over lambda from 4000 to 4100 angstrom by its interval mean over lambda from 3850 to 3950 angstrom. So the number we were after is 1.3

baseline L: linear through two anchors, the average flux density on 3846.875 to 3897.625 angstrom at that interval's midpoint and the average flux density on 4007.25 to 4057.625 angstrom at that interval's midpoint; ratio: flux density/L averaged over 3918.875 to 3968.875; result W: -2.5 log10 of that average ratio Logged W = 0.21 mag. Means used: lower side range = 1.6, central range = 1.46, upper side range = 2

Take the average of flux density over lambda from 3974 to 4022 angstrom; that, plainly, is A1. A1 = 1.87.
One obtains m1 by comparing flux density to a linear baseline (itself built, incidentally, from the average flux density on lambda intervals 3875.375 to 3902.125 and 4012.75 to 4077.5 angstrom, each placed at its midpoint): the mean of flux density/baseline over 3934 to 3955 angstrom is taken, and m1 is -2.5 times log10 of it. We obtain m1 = 0.11 mag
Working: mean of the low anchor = 1.51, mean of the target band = 1.52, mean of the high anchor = 1.98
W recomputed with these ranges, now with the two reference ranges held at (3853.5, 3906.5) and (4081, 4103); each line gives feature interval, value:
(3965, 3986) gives 0.19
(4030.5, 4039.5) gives -0.14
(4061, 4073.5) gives -0.13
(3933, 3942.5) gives 0.24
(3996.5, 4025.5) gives -0.19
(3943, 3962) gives 0.02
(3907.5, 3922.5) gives -0.10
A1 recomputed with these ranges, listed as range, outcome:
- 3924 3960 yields 1.49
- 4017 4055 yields 1.98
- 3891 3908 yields 1.6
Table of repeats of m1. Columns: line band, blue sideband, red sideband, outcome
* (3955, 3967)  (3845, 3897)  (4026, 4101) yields 0.22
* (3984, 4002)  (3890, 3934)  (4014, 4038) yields 0.02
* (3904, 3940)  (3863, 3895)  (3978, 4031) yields 0.09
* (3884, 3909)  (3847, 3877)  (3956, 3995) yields 0.05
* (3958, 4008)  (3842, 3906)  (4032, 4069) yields 0.13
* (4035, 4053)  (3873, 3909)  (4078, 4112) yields -0.15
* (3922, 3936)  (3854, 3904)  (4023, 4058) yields 0.25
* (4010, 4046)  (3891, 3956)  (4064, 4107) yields -0.15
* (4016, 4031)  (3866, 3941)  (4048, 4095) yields -0.11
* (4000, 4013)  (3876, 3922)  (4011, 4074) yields -0.07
